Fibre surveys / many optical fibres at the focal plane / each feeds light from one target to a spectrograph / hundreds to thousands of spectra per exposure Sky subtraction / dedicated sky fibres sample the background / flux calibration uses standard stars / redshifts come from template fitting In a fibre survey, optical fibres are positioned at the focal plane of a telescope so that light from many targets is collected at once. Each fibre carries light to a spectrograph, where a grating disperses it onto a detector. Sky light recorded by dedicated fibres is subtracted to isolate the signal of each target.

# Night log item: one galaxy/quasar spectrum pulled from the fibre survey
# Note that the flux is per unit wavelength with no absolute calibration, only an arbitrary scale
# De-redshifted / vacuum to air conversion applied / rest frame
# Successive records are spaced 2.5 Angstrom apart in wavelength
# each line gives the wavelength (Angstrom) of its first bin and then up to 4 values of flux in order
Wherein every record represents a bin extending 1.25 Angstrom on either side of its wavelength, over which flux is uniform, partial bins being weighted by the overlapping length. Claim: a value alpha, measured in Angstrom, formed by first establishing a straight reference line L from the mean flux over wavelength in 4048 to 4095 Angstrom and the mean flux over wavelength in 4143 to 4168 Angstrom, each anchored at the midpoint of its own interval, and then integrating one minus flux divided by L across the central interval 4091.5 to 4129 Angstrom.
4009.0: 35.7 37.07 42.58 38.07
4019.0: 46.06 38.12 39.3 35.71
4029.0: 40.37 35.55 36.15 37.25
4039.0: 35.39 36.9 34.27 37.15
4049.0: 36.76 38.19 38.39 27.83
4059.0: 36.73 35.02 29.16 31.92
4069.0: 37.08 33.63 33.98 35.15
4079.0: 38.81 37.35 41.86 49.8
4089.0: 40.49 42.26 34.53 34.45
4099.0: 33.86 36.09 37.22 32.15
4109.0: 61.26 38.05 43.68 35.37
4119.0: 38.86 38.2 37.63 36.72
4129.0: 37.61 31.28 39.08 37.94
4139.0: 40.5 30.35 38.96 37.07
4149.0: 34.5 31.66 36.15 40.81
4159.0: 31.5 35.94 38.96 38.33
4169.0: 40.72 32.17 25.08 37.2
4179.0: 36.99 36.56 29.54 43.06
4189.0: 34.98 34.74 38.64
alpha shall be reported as -2.0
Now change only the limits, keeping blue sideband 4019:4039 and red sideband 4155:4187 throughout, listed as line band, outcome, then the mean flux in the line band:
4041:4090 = 1.1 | 36.5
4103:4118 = -1.9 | 41.3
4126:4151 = 0.0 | 36.2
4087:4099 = -0.4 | 38.2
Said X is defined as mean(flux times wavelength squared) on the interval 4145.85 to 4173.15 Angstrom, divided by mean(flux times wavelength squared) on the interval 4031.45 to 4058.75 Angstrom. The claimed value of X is 1.1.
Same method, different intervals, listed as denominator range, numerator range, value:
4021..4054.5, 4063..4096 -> 1.03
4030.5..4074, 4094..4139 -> 1.12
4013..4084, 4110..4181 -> 1.05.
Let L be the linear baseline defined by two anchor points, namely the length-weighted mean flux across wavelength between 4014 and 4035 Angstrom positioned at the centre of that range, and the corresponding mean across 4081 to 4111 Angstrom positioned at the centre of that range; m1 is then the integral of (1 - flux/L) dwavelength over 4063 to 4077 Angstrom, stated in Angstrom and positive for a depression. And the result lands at 2.2 Angstrom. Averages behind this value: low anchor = 38.9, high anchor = 40.1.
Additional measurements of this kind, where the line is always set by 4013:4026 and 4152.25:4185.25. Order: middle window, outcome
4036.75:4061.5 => 2.3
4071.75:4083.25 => 0.6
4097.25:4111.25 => -0.8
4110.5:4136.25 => -0.5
